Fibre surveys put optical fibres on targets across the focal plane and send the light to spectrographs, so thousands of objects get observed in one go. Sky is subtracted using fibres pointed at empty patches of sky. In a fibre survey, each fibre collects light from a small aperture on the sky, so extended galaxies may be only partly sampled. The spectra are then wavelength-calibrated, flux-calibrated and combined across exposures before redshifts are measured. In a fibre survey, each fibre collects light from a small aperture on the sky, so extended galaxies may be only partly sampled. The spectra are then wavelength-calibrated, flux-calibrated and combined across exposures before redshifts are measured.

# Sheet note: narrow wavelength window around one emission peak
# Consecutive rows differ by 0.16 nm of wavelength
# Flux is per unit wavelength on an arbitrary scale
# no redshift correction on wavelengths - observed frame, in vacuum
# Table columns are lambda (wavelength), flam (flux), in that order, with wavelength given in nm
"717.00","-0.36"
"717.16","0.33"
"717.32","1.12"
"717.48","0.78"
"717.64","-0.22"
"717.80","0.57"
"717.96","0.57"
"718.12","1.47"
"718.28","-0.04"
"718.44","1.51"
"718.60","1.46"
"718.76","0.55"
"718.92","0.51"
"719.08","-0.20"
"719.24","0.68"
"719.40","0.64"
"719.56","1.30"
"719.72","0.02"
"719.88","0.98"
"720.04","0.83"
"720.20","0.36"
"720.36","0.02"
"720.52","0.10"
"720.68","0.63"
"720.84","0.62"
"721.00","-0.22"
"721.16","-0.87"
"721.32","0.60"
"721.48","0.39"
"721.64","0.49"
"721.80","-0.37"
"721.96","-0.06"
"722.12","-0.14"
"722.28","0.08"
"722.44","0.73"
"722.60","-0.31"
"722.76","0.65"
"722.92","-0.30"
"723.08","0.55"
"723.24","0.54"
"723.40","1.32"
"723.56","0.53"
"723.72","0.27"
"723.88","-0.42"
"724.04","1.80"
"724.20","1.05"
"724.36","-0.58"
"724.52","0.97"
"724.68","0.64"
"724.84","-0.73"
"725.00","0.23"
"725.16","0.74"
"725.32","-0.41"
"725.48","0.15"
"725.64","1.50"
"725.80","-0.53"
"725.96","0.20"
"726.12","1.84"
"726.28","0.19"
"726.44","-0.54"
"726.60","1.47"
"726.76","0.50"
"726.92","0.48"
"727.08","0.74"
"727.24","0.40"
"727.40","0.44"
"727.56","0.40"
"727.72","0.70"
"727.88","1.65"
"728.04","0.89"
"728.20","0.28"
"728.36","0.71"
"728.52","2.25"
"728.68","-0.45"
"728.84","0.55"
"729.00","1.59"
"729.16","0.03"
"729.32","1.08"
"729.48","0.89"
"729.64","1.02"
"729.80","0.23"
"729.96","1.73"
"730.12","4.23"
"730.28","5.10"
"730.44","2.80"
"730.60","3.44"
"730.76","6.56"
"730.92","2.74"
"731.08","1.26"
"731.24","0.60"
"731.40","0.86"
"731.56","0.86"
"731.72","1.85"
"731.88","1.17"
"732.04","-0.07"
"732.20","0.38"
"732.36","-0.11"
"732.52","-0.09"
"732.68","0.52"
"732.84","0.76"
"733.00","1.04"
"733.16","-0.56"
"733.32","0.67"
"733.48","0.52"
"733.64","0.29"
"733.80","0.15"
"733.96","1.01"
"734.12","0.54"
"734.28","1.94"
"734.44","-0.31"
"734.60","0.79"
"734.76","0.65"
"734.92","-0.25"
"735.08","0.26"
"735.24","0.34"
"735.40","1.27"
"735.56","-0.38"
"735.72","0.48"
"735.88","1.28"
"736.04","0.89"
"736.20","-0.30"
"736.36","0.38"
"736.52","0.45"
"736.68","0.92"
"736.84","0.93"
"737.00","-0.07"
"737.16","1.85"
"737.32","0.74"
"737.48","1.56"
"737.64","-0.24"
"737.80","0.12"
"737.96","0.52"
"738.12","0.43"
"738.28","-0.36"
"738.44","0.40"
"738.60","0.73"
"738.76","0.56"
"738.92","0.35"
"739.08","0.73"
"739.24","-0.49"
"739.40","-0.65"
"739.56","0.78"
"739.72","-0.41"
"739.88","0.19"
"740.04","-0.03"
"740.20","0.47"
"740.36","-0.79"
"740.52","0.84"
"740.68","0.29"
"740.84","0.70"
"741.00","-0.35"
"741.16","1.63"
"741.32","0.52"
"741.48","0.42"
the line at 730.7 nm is [O II]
